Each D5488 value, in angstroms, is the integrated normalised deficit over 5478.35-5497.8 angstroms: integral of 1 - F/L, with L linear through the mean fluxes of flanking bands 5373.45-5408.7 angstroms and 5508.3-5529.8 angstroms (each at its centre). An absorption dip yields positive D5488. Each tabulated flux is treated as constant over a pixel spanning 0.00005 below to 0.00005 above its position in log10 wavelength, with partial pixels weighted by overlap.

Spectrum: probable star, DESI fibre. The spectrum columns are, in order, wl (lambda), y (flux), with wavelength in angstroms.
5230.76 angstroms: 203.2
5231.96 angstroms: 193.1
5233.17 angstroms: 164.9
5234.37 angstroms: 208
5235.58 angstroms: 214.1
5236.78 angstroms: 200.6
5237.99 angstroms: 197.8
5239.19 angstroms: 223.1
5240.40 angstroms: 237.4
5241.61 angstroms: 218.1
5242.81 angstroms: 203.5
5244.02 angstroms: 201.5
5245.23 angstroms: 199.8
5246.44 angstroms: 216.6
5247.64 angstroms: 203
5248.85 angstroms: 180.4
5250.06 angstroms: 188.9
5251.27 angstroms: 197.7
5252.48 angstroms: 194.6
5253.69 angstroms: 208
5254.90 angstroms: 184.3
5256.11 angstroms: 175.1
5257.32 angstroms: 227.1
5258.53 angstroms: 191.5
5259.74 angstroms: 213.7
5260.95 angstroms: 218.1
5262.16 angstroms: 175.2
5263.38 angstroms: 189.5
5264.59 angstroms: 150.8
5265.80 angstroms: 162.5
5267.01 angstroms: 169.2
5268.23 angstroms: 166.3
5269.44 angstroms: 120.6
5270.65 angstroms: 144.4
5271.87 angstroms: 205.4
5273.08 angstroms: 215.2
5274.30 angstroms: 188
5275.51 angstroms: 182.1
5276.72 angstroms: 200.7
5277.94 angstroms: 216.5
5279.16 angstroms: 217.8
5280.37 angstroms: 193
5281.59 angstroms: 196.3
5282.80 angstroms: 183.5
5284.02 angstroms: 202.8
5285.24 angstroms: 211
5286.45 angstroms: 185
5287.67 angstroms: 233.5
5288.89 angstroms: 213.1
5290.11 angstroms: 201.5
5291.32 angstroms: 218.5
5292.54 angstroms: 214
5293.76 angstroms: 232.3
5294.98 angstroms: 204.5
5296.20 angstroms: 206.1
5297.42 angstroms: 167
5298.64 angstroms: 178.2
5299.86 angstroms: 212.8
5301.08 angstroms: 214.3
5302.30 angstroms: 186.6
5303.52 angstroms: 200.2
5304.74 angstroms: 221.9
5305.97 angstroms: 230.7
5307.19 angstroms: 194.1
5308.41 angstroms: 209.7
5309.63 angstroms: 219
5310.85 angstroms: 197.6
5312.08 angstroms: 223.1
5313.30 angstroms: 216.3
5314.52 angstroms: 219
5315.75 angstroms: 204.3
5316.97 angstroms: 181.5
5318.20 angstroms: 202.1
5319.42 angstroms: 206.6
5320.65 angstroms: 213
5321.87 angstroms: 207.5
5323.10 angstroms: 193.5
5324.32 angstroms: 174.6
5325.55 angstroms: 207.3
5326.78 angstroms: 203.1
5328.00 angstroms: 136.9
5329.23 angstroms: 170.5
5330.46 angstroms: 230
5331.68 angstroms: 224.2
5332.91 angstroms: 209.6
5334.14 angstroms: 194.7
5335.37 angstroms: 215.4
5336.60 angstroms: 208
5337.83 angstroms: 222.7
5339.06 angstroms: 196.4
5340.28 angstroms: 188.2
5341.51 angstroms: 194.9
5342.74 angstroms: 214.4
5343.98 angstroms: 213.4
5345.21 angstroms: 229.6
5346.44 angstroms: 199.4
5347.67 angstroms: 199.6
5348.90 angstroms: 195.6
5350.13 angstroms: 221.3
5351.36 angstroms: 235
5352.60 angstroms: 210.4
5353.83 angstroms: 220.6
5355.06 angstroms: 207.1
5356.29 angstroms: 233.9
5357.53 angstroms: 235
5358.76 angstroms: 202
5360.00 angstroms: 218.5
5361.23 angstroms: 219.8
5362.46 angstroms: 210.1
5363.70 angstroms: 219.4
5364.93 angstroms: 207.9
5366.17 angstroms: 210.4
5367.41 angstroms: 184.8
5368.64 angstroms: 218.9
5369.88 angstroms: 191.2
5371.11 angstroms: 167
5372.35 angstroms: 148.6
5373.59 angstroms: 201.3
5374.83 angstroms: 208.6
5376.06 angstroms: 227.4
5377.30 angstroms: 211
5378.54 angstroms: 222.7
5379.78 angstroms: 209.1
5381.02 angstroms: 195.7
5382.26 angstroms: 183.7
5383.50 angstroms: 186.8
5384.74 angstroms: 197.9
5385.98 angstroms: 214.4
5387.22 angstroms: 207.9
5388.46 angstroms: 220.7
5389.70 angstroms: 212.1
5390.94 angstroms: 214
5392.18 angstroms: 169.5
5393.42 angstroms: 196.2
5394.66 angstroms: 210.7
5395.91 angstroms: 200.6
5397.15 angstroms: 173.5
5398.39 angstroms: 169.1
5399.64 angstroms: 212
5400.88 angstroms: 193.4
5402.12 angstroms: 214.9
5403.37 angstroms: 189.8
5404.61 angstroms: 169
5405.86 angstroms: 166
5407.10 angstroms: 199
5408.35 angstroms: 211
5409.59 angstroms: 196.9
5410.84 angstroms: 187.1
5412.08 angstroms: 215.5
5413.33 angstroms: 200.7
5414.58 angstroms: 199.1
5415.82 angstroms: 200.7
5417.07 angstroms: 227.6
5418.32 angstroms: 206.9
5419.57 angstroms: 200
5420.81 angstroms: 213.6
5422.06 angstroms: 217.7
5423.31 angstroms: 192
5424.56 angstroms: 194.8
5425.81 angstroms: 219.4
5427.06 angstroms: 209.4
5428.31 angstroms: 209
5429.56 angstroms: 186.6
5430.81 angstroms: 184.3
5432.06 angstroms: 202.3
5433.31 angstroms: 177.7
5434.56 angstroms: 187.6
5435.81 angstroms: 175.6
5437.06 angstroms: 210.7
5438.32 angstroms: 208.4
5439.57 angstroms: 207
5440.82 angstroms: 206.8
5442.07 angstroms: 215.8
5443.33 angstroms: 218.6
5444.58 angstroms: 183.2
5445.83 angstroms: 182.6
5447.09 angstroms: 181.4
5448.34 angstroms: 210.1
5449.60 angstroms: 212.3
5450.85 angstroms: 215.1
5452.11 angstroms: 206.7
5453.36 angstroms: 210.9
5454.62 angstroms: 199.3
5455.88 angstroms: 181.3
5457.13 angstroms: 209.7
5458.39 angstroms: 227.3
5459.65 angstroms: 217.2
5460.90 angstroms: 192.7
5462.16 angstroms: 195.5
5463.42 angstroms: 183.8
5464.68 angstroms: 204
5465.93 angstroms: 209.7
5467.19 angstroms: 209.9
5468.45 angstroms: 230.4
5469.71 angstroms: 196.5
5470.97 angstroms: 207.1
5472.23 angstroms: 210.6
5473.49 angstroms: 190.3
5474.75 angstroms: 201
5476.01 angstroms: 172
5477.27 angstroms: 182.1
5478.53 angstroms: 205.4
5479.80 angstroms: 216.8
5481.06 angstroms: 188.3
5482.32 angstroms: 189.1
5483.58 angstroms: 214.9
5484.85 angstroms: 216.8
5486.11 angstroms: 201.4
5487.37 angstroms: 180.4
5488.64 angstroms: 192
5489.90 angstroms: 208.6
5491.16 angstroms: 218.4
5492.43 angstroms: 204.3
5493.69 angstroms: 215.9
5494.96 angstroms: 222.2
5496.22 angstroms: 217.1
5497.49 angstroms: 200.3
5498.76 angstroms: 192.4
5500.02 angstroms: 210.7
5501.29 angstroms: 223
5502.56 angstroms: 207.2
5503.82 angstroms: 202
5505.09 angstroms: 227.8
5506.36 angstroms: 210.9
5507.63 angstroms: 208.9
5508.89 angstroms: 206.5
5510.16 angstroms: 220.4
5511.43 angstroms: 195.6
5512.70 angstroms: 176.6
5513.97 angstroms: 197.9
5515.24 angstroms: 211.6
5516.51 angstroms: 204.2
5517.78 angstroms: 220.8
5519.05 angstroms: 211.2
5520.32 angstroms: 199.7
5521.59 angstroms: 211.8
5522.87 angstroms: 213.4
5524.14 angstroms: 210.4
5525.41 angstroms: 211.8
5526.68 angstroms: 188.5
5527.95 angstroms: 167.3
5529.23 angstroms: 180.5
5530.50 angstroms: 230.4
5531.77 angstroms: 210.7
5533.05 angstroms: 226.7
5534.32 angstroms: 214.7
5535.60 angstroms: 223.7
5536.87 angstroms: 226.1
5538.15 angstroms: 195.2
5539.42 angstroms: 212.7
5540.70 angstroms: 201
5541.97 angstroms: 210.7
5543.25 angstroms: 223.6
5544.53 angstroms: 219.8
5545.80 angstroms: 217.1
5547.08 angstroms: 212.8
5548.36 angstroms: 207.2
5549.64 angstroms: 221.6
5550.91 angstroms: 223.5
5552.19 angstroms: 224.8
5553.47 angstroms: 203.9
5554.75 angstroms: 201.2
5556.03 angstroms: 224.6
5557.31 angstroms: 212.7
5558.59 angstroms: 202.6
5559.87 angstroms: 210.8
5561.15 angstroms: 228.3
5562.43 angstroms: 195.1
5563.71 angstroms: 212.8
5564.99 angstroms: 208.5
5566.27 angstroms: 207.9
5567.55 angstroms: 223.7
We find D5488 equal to -0.5 angstroms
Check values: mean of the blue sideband 199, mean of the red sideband 202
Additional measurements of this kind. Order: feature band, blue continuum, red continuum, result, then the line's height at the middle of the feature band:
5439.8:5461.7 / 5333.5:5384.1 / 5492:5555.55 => 0.4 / 208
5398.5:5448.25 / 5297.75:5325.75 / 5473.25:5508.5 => 1.3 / 205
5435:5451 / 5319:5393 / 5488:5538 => 0.4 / 207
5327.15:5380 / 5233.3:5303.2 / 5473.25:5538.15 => -1.7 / 200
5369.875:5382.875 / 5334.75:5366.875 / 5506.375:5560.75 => 0.9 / 212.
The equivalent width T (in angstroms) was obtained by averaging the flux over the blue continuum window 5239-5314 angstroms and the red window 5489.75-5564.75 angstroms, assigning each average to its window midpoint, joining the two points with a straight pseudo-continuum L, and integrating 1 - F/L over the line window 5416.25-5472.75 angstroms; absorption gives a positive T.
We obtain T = 0.9 angstroms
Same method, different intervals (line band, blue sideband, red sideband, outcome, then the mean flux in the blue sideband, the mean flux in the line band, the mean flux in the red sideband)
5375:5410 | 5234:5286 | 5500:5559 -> 0.5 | 195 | 199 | 210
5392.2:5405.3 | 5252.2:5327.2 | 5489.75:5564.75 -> 0.8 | 198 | 192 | 210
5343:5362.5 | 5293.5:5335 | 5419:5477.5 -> -1.3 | 203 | 216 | 201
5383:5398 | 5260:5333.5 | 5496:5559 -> 0.2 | 198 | 200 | 209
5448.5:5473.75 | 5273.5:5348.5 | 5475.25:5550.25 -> 0.0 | 204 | 206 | 207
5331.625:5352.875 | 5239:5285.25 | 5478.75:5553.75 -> -1.2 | 194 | 209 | 209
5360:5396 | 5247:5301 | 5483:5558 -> -0.4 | 194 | 203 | 209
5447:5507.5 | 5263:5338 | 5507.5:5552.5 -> 0.6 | 199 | 205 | 209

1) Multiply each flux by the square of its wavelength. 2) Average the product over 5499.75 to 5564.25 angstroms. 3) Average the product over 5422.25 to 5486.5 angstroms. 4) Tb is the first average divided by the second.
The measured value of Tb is 1.1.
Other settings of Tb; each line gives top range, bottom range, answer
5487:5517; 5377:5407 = 1.09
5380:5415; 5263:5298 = 1.07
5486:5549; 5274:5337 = 1.11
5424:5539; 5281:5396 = 1.05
